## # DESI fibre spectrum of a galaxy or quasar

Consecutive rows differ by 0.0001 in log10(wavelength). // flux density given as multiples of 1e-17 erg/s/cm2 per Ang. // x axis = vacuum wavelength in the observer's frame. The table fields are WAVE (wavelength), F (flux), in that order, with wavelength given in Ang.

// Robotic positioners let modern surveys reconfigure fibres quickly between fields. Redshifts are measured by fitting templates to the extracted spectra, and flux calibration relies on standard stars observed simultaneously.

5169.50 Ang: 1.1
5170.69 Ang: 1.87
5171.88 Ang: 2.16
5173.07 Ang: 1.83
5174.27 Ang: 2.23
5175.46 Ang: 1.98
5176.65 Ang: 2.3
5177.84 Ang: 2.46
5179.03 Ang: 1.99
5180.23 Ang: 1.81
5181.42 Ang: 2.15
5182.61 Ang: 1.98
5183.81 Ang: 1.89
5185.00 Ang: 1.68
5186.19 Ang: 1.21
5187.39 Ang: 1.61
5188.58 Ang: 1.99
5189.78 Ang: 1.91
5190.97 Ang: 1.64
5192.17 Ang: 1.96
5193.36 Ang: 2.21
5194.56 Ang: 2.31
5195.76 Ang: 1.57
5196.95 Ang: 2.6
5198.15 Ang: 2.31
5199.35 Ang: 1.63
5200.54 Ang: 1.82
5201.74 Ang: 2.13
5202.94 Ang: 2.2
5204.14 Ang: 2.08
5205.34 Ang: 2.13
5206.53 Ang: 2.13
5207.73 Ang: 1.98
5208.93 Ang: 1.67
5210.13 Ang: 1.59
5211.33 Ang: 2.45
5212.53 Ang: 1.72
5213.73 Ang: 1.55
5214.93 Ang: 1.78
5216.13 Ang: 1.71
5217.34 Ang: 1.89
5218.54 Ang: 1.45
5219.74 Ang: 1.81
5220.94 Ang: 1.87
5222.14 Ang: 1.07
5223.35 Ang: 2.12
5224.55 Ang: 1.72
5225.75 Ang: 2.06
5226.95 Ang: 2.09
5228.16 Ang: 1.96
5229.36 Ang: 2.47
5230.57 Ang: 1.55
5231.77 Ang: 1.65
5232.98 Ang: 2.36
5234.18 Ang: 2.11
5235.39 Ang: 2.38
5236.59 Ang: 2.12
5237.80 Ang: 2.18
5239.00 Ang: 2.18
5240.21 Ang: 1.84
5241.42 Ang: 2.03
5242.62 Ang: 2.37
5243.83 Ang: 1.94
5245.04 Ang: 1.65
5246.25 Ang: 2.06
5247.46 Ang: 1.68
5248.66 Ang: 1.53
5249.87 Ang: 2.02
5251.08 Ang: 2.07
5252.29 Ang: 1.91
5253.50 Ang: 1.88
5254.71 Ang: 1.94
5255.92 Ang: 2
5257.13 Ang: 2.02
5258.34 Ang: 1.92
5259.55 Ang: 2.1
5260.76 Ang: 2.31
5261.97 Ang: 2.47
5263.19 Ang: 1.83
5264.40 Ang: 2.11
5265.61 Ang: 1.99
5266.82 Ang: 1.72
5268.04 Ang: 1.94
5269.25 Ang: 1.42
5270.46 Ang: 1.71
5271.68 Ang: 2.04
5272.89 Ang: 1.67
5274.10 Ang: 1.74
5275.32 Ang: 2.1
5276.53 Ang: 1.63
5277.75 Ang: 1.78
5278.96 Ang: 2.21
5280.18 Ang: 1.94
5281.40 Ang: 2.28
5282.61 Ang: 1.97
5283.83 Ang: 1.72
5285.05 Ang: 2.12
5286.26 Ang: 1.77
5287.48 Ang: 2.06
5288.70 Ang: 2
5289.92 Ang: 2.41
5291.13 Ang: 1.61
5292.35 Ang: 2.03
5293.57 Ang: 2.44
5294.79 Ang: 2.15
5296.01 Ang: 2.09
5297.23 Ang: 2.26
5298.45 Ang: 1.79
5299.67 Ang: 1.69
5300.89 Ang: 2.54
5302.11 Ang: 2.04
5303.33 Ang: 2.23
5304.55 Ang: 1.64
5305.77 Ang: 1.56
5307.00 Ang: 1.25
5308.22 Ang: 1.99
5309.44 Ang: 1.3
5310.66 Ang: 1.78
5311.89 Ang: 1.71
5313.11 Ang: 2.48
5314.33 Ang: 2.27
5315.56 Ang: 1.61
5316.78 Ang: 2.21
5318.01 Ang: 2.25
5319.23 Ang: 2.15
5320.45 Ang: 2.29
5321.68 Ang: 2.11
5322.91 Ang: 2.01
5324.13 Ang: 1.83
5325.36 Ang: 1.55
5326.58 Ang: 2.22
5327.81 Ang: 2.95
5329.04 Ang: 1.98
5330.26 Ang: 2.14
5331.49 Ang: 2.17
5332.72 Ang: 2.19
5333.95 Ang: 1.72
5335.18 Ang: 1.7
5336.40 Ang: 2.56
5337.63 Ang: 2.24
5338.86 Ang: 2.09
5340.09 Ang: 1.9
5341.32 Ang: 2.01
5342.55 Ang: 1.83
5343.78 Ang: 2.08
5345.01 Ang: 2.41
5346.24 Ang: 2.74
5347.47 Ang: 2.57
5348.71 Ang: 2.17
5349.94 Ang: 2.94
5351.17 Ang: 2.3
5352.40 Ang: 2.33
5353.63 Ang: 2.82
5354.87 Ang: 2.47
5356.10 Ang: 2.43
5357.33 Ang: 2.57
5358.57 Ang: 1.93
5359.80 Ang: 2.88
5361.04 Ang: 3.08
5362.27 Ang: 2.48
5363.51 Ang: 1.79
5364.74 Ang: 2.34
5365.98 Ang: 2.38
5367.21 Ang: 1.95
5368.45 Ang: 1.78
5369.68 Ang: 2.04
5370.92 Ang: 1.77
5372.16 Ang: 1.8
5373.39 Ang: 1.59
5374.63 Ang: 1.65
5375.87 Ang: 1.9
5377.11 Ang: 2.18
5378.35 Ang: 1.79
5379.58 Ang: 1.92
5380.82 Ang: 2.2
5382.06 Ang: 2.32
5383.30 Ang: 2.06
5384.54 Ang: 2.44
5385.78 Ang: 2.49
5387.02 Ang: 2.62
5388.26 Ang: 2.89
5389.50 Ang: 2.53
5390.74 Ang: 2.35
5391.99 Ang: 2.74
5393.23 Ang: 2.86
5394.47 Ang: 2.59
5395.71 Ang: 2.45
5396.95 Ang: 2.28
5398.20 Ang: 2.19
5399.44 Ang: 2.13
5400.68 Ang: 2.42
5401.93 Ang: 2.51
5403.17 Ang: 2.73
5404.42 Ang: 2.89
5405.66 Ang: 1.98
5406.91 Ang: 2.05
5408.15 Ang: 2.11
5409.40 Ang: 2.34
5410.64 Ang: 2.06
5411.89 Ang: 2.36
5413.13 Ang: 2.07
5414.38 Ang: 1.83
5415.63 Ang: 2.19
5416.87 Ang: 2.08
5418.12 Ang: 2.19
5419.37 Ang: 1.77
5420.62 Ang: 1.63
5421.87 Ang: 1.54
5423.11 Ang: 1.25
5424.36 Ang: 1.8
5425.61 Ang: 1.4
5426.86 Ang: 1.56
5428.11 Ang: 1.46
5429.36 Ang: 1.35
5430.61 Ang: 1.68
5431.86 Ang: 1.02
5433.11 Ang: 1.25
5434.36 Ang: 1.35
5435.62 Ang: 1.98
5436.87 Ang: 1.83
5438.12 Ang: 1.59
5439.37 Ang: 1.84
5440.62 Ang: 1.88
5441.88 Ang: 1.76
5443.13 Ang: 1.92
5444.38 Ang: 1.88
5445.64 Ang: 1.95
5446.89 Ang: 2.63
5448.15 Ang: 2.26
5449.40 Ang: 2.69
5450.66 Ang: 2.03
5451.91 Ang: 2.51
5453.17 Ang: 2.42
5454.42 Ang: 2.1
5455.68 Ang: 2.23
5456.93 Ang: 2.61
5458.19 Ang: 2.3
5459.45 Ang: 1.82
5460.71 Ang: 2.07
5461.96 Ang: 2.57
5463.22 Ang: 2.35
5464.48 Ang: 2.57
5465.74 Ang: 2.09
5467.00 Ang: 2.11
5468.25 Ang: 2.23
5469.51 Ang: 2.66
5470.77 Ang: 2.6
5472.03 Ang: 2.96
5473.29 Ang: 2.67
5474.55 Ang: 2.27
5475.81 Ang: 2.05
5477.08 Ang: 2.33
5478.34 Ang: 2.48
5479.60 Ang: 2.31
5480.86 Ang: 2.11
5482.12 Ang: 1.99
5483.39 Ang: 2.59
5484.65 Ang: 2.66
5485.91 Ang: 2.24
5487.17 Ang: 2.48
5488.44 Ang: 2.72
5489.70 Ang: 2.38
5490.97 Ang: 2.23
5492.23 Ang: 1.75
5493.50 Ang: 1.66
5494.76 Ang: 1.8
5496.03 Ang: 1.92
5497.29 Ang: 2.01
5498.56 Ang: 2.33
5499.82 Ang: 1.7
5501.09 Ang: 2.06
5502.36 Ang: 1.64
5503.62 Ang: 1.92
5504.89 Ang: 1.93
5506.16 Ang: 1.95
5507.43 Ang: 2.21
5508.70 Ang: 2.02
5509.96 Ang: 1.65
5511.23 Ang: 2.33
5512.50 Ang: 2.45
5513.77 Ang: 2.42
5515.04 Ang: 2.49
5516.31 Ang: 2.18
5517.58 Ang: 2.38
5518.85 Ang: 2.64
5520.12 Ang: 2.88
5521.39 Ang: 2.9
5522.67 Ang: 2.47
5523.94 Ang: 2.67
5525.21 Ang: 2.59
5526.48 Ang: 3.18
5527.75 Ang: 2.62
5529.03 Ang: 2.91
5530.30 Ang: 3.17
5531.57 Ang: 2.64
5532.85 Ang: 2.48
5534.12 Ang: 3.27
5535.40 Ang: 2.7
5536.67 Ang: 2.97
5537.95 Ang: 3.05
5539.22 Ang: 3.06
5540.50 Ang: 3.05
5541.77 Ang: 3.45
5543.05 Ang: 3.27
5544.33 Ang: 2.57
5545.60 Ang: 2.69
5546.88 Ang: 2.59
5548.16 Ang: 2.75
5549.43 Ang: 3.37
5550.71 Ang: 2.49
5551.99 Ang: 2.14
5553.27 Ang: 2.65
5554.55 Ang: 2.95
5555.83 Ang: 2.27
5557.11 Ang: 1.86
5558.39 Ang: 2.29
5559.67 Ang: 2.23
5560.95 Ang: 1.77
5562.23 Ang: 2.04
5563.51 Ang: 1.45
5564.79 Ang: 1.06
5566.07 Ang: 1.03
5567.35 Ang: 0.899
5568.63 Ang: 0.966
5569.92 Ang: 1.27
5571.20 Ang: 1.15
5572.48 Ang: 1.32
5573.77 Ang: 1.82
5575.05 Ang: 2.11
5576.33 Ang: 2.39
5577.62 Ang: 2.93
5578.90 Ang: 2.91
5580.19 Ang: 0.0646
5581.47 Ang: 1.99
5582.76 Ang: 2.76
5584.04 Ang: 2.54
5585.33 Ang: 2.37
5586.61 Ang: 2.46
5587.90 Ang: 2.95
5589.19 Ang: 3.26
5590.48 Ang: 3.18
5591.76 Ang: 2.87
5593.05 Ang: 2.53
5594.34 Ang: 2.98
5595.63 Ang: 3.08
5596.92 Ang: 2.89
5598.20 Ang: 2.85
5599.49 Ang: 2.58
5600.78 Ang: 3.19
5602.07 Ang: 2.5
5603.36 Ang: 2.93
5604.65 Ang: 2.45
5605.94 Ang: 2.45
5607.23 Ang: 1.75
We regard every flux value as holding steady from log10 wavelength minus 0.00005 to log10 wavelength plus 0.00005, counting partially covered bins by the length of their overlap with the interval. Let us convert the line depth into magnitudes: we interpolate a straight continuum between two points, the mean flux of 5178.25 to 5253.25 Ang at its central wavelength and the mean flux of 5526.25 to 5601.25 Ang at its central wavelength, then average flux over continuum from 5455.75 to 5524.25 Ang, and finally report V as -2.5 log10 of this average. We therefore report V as 0.03 mag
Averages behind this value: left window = 1.93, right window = 2.44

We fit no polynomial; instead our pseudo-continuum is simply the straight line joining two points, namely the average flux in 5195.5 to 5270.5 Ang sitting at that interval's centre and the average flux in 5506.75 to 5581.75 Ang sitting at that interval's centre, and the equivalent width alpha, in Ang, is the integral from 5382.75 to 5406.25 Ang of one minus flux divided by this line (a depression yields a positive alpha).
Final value -3.6 Ang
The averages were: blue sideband 1.95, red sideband 2.34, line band 2.48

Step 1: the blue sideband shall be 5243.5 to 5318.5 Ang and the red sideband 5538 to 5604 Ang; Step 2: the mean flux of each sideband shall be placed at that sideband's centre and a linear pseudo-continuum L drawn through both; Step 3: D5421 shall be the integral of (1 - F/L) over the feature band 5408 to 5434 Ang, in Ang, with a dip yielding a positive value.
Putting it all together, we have 4.9 Ang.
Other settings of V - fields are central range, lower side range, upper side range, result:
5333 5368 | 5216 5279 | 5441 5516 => -0.12 mag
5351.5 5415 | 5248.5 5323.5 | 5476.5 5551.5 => -0.05 mag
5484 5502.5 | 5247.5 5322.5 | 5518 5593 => 0.10 mag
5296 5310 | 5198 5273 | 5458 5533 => 0.10 mag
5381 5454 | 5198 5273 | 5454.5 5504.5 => 0.04 mag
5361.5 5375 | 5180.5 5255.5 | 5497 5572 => 0.08 mag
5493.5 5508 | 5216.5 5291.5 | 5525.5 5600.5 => 0.20 mag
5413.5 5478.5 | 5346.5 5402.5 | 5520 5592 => 0.16 mag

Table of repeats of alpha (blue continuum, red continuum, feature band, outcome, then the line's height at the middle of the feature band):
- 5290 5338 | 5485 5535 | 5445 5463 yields -0.38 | 2.25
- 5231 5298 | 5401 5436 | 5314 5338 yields -1.99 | 1.94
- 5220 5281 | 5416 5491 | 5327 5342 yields -0.97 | 2.01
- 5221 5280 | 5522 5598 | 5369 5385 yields 1.34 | 2.15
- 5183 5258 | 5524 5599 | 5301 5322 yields 1.19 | 2.06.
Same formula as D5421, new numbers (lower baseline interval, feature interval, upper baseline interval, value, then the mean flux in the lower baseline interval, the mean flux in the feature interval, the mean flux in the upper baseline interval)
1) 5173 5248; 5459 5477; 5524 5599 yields -0.4 Ang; 1.95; 2.36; 2.44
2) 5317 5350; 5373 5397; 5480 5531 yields -1.0 Ang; 2.17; 2.3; 2.31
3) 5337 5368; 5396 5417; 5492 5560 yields 1.2 Ang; 2.35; 2.26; 2.48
